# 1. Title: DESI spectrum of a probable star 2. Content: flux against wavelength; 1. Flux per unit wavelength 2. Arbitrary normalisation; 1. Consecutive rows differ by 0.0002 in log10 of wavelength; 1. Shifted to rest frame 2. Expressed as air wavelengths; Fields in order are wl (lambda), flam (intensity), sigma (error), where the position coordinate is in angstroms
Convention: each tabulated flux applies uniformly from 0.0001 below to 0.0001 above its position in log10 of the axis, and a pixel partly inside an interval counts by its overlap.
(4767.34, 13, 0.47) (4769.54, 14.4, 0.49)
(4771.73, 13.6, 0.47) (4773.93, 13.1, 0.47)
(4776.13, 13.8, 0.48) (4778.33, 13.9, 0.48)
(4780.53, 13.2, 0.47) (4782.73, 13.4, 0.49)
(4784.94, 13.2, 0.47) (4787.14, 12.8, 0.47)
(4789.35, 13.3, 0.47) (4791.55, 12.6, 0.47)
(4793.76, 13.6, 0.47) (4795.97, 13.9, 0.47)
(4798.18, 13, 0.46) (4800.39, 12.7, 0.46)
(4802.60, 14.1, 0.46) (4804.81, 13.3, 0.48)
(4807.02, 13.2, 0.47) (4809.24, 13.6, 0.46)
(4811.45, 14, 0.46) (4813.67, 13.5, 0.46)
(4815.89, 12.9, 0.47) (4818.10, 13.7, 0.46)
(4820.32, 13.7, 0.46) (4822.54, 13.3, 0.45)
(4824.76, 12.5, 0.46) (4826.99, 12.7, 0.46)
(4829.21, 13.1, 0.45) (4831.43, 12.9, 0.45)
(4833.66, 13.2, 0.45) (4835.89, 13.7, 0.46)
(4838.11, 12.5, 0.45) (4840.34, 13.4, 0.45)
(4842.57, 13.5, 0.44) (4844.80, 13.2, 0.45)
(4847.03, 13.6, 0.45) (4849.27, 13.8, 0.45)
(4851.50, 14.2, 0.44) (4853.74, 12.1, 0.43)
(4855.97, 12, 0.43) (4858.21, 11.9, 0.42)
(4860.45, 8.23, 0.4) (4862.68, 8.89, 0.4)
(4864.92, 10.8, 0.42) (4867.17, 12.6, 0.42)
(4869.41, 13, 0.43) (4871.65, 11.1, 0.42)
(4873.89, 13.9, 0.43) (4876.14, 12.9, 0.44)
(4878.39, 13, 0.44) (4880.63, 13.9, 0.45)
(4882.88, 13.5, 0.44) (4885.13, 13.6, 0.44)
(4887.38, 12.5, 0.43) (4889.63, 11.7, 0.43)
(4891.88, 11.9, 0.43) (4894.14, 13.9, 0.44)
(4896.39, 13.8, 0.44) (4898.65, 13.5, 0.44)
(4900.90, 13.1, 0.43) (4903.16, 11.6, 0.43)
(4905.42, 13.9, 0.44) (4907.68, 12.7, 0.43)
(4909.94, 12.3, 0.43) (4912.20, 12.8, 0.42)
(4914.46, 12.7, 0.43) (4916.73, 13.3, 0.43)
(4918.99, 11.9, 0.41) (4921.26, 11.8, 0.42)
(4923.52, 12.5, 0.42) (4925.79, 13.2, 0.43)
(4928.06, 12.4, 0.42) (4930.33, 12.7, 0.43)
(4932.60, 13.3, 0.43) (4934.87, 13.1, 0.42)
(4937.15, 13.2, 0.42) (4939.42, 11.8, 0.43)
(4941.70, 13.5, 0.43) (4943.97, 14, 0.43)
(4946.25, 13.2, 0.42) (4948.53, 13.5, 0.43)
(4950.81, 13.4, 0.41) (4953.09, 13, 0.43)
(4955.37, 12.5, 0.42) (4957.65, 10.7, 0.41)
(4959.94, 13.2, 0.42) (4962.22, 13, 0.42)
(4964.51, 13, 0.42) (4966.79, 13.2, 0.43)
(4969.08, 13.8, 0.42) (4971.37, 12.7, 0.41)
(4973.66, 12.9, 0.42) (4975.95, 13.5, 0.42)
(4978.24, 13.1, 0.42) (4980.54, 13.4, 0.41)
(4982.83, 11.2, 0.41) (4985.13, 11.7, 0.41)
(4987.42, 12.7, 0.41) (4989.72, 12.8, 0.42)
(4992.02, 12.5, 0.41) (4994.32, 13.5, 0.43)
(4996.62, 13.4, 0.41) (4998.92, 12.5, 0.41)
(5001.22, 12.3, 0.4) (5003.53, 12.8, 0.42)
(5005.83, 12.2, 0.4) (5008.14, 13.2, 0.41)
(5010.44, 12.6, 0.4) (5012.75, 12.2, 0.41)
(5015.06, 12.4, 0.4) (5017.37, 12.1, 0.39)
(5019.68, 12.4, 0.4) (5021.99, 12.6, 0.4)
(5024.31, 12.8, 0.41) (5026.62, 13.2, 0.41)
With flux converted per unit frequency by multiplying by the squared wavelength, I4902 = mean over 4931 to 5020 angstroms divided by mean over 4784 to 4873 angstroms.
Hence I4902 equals 1.06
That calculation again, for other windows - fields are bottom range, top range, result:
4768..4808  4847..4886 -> 0.95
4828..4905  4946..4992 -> 1.05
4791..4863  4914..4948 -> 1.03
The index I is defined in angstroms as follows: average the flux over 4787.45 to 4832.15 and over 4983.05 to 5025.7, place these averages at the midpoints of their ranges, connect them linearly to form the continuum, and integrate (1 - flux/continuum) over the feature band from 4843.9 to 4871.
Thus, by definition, 2.3 angstroms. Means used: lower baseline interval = 13.3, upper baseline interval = 12.6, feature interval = 12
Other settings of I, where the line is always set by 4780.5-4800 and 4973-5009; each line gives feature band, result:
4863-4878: 0.9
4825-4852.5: -0.4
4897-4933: 0.5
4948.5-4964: 0.1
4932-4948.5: -0.4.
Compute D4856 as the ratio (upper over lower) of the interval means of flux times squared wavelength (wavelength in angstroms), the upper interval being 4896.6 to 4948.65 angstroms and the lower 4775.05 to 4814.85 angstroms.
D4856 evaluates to 1.0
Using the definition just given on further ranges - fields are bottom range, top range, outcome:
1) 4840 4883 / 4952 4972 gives 1.07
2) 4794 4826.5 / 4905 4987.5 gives 1.01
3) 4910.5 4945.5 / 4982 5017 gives 1.01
